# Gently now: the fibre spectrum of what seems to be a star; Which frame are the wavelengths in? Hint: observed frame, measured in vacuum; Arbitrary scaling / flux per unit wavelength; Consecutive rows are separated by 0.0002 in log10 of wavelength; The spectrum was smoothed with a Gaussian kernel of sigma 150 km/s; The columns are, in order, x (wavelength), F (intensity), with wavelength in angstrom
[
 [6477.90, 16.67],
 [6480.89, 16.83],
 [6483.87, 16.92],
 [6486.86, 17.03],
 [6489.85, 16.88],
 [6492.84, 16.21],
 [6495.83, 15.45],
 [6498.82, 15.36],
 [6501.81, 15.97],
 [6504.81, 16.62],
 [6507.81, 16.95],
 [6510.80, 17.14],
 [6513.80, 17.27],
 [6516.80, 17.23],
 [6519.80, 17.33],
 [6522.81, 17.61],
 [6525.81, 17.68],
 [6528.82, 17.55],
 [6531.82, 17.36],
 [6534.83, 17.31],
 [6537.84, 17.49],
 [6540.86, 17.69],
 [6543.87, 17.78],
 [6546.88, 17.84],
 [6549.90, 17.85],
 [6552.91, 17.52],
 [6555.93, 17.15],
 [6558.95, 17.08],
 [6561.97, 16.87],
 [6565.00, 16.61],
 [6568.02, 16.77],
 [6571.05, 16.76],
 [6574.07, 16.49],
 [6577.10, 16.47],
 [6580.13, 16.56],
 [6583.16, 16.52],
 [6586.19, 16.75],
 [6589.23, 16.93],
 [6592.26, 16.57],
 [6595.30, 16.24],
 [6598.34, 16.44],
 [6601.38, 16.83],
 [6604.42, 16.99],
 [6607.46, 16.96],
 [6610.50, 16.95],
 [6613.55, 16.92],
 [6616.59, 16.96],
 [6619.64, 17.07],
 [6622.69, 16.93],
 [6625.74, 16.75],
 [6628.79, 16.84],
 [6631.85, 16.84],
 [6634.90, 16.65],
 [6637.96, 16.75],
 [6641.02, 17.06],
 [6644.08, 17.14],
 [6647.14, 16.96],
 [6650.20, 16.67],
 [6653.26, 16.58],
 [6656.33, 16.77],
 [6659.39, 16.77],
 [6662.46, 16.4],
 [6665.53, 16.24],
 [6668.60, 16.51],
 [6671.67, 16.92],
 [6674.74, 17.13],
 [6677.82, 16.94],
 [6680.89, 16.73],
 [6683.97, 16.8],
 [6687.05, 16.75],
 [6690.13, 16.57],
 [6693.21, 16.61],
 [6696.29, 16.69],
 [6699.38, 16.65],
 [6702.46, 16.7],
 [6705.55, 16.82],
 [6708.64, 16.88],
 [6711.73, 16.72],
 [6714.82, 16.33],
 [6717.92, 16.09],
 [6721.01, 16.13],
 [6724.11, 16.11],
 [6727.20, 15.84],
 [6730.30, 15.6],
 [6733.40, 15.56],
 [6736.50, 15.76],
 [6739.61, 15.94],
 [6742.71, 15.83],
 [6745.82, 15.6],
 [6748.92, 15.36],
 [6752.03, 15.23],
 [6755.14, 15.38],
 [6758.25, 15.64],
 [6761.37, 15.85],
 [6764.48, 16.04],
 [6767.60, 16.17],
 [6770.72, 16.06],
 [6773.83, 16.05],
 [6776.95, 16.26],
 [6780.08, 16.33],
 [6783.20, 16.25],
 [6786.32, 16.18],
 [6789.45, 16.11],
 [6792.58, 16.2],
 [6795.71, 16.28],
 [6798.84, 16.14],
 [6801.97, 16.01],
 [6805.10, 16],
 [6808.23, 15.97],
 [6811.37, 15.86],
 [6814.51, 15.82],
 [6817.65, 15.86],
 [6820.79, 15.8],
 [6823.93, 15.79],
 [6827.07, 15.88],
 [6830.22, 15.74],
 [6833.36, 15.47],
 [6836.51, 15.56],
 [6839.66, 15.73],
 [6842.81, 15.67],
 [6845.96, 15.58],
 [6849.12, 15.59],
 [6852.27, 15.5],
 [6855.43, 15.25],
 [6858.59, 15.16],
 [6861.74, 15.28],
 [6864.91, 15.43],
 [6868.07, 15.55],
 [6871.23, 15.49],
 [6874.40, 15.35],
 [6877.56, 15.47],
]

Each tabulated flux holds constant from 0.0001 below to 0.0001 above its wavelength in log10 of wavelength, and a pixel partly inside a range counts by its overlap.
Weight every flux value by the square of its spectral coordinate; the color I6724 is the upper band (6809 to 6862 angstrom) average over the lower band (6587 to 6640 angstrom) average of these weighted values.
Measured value 0.99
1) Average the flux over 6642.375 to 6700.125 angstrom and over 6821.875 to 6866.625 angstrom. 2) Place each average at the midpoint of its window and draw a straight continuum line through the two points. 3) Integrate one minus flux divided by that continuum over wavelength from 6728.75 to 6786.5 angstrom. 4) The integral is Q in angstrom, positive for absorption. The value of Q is 1.1 angstrom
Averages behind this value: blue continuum 16.7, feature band 15.8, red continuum 15.5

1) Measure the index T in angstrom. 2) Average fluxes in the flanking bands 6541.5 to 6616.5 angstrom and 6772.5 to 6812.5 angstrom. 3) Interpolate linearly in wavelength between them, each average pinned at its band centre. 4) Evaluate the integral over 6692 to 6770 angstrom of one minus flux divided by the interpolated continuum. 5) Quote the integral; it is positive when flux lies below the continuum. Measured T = 1.4 angstrom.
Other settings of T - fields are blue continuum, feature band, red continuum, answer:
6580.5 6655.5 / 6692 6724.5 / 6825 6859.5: -0.5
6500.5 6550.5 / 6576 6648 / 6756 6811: 0.5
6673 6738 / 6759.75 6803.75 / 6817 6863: -0.5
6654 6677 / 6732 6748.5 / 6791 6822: 0.6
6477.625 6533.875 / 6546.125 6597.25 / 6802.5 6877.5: -0.8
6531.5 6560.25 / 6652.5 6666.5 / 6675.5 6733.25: 0.2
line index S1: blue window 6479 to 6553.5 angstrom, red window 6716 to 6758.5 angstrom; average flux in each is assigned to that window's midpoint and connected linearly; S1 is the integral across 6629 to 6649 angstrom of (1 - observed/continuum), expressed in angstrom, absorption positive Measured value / -0.7 angstrom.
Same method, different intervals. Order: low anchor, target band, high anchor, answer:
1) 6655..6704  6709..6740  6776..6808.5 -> 0.8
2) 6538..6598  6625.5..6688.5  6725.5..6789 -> -1.3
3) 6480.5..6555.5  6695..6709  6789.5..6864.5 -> -0.4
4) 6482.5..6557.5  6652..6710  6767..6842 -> -0.9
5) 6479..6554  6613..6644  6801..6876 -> -0.6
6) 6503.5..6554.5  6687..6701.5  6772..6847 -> -0.1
